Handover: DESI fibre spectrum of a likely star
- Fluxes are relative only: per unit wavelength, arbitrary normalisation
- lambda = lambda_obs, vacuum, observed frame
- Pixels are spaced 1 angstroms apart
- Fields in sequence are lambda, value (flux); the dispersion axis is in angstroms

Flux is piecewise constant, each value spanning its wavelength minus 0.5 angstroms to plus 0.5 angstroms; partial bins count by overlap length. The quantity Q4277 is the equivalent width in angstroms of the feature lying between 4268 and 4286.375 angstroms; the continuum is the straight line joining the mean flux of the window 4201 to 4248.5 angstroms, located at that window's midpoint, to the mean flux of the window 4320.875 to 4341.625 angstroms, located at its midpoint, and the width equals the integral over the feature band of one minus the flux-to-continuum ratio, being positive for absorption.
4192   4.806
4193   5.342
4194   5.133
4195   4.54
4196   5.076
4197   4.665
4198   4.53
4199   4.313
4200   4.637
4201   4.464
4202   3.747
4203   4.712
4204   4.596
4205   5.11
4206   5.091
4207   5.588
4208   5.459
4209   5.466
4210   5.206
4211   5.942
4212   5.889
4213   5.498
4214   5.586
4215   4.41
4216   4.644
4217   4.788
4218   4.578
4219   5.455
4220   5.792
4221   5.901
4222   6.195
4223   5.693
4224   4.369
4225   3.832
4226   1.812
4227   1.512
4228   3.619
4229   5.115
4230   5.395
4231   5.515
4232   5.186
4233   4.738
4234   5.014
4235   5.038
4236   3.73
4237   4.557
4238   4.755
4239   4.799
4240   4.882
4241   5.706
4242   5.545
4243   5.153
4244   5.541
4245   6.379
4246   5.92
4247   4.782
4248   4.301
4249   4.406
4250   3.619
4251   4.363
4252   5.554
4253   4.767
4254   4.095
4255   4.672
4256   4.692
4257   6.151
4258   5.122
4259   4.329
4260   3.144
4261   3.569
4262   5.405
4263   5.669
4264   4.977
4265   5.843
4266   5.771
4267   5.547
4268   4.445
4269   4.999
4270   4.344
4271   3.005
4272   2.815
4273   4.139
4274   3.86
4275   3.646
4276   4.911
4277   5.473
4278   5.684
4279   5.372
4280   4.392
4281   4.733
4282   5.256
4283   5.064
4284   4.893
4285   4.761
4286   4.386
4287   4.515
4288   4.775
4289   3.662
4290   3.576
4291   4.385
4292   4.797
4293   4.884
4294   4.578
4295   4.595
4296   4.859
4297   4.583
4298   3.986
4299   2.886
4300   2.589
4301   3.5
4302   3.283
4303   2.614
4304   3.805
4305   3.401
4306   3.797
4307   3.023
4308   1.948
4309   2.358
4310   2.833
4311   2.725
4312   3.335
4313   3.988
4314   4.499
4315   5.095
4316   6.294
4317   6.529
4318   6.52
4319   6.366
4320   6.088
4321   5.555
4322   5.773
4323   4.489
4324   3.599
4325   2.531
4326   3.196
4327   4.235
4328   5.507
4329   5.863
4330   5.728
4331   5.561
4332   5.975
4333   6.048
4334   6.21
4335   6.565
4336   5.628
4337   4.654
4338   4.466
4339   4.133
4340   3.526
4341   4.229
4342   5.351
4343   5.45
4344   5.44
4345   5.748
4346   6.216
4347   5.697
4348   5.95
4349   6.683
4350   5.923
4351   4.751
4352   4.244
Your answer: 1.5 angstroms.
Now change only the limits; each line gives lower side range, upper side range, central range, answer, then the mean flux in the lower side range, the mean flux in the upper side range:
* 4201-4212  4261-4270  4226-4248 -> 1.4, 5.1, 5.18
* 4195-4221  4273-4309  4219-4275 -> -1.4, 5.02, 4.16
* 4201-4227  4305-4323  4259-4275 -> 0.8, 4.94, 4.48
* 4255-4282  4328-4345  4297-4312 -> 5.7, 4.7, 5.32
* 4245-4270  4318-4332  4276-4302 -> 2.5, 4.86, 5.05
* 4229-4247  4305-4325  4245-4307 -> 4.2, 5.16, 4.39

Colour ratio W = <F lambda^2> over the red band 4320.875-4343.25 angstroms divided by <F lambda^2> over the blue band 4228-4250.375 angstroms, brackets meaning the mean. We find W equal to 1.0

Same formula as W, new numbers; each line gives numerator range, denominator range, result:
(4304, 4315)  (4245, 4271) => 0.70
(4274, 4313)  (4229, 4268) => 0.83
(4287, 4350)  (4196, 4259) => 0.99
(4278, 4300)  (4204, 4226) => 0.90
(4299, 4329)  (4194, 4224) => 0.85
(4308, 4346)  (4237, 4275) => 1.06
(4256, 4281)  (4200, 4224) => 0.93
